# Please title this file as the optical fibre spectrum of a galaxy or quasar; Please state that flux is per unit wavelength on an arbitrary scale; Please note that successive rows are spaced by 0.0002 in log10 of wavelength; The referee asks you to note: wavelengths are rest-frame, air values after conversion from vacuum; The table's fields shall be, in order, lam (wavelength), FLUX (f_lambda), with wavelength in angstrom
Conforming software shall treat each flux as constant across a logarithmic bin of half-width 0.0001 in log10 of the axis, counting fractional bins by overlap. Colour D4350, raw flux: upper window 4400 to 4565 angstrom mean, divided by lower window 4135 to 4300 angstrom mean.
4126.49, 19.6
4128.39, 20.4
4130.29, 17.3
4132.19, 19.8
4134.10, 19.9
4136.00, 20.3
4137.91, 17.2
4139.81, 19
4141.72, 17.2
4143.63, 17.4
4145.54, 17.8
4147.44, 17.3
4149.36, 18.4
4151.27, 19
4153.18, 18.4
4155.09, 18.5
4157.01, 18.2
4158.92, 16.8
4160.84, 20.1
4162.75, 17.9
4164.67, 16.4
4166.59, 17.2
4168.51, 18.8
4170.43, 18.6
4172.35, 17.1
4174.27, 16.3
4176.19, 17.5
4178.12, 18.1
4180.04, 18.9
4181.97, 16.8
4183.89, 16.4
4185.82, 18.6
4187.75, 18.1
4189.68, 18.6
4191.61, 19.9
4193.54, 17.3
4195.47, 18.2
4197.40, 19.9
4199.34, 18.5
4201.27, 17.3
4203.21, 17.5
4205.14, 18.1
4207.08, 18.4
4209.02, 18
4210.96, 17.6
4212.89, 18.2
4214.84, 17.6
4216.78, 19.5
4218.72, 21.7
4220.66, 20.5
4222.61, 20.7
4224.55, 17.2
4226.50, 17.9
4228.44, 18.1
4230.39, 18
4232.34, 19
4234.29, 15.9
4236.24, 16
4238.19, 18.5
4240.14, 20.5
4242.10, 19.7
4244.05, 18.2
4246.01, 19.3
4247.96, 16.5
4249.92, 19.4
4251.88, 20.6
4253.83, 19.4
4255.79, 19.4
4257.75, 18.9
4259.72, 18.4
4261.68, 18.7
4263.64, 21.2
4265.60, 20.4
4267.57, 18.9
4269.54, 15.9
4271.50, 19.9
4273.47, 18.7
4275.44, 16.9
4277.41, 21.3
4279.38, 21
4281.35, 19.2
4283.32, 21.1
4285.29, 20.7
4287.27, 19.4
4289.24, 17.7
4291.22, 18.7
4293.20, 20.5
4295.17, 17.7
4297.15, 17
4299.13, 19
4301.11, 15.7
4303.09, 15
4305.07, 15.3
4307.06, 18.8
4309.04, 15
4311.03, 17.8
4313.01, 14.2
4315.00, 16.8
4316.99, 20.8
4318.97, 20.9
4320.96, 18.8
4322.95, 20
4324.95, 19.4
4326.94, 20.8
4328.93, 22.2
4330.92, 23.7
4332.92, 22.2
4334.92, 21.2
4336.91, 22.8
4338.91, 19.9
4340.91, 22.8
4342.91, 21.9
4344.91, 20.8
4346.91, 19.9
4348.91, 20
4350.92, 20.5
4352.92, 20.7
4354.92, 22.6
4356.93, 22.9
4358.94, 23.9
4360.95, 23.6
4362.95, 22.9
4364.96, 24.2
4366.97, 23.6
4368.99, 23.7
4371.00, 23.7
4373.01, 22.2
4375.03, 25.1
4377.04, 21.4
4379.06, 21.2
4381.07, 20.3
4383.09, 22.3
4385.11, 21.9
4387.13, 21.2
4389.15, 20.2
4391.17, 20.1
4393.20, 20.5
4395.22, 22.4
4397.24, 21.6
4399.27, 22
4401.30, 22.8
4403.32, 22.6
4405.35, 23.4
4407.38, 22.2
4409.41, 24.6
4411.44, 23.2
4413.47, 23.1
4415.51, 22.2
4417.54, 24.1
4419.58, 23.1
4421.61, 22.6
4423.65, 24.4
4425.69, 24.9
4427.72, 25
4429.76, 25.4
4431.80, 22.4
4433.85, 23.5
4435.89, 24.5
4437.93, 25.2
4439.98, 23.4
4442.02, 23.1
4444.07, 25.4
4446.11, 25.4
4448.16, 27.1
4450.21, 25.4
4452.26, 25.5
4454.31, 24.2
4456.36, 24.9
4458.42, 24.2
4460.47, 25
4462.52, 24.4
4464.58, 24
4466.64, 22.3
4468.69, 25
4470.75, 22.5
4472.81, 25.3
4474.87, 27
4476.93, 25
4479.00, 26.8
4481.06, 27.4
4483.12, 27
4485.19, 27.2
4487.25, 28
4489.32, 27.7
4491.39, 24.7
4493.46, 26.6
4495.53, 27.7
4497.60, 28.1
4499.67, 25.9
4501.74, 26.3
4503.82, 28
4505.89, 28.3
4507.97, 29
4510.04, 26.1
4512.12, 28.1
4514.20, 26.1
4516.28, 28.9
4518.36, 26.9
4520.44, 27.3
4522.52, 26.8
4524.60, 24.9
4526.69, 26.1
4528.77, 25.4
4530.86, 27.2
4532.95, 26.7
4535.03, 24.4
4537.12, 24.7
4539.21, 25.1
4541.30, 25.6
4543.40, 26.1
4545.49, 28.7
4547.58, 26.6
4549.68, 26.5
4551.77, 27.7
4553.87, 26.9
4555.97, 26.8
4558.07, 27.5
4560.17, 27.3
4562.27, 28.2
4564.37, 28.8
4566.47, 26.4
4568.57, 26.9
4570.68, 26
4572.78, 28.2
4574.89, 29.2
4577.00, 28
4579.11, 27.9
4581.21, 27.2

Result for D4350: 1.4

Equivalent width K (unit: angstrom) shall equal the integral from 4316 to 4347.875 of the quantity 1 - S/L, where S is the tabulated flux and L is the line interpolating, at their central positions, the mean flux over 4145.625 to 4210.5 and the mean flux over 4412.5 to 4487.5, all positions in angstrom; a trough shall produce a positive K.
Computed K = 1.0 angstrom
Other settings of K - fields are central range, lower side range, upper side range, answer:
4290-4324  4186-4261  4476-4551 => 5.1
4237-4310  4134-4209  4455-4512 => 6.9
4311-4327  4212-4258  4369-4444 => 1.5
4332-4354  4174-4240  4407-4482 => 0.6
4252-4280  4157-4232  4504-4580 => 1.1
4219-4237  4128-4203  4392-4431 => 1.0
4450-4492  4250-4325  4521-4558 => -2.1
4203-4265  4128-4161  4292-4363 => 1.4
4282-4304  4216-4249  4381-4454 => 1.9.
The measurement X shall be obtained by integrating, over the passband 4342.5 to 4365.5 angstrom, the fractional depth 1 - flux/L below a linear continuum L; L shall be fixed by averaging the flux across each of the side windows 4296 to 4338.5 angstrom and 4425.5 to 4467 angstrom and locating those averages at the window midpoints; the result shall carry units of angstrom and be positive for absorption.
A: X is -1.6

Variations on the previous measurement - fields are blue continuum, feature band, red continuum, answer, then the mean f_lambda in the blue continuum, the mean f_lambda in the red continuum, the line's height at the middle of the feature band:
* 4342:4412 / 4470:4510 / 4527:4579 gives -2.5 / 22.2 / 26.9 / 25.2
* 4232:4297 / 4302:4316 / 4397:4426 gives 2.8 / 19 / 23.1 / 20.2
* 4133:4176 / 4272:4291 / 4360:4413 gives 0.9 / 18.1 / 22.4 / 20.5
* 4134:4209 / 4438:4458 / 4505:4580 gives -0.2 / 18.1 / 27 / 24.7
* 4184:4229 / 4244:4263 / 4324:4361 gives 0.6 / 18.5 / 21.6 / 19.6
